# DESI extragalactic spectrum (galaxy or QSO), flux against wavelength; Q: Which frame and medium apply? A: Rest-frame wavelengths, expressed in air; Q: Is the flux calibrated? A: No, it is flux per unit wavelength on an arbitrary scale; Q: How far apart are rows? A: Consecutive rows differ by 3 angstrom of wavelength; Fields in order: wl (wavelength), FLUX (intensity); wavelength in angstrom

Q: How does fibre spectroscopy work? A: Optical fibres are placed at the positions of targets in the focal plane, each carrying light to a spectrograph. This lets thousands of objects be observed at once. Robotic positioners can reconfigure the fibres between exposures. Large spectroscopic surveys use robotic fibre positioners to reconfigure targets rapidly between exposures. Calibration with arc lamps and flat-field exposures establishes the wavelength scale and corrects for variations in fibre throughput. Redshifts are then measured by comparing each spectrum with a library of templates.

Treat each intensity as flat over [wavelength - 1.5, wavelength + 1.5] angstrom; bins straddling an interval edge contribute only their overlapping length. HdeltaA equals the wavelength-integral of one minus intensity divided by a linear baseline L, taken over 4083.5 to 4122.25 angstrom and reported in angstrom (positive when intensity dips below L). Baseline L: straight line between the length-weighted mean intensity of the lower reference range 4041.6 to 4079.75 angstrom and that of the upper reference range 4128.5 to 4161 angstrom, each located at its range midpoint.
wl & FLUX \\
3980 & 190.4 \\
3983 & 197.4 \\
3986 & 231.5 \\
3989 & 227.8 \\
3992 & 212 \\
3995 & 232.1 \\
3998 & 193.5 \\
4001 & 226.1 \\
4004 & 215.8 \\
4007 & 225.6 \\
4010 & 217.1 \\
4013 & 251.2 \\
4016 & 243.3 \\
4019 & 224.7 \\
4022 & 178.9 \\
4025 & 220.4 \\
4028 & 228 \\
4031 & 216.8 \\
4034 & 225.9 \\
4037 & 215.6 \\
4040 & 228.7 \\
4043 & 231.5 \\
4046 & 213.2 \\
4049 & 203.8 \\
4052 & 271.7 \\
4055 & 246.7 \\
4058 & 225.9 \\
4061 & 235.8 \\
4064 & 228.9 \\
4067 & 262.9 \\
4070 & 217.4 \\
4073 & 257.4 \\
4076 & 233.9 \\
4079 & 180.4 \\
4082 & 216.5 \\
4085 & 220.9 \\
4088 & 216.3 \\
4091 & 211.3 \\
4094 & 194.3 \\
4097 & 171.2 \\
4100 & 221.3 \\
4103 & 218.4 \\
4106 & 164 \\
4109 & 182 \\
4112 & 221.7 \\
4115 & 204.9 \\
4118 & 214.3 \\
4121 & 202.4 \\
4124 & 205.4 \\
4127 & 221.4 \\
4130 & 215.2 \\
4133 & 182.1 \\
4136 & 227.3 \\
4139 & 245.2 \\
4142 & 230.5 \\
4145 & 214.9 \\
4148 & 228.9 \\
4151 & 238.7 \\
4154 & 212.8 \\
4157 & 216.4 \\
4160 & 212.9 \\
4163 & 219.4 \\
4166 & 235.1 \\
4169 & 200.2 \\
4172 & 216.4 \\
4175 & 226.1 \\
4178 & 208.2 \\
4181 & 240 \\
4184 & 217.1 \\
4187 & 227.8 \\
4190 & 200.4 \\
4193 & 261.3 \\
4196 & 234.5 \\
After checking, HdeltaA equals 4.0 angstrom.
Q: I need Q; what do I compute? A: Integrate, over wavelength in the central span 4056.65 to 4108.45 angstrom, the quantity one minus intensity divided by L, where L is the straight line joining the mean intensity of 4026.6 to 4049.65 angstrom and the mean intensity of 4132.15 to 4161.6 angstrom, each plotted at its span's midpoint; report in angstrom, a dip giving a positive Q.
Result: 1.34 angstrom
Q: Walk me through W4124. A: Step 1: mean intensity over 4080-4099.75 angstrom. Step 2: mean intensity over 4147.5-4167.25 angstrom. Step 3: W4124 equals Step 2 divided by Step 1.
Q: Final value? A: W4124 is 1.1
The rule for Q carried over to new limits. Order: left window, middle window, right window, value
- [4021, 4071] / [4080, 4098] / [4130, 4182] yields 1.5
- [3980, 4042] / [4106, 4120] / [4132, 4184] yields 1.2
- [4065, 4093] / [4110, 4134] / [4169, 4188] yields 1.5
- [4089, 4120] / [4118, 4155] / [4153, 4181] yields -1.6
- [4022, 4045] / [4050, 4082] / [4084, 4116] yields -3.5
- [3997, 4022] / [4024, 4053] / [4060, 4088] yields 0.0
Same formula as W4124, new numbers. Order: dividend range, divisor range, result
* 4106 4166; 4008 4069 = 0.94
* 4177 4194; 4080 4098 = 1.10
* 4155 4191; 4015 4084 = 0.97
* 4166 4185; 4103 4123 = 1.10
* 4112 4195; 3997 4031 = 1.00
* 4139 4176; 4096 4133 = 1.09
